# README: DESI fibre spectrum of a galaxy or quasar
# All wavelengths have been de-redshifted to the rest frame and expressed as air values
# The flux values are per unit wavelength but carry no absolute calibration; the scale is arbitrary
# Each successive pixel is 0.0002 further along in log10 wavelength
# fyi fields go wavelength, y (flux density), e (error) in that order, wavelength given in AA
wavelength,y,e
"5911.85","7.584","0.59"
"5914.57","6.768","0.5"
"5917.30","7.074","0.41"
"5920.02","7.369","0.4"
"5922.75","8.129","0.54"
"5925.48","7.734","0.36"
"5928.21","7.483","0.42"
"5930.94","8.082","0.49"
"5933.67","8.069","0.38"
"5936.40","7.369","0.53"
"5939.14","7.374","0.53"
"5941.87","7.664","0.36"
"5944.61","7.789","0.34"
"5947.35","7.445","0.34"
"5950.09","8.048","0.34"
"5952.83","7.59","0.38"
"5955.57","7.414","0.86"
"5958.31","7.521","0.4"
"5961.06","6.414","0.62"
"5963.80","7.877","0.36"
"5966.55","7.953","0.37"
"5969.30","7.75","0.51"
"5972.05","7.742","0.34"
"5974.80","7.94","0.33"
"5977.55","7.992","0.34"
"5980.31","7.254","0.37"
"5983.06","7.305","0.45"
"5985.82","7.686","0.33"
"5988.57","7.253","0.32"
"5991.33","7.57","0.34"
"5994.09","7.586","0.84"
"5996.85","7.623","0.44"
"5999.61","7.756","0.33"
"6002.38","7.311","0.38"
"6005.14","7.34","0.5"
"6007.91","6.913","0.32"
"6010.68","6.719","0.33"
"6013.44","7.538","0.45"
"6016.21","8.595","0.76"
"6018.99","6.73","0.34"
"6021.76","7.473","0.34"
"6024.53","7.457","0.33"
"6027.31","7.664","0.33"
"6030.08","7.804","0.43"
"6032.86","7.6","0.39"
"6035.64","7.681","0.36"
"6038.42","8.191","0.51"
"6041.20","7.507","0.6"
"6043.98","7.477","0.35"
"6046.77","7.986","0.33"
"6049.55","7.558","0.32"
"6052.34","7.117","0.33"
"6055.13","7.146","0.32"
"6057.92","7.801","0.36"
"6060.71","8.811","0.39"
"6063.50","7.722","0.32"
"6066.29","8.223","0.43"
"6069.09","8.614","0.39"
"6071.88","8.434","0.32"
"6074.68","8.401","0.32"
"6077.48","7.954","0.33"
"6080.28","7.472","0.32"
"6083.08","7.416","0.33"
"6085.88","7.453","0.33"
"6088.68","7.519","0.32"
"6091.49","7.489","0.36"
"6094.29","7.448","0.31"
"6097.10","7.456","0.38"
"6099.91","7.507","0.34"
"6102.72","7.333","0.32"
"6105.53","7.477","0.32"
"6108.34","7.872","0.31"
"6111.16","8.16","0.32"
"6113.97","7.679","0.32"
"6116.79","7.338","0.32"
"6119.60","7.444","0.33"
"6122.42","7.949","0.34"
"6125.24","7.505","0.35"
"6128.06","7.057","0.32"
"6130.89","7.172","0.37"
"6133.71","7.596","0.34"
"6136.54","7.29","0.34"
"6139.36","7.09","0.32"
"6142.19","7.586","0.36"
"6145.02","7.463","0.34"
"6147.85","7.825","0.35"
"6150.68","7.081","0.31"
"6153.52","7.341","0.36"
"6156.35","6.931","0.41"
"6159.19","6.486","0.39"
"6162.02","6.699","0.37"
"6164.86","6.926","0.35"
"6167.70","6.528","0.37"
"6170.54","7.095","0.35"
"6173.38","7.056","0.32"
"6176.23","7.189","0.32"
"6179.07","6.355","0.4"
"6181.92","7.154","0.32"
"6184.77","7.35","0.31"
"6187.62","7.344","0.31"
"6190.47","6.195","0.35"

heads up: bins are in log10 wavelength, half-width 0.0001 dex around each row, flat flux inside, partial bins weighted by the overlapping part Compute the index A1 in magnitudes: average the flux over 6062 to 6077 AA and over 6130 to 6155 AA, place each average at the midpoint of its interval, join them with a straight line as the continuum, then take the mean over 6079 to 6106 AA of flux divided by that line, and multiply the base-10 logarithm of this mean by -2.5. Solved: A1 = 0.07 mag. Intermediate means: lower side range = 8.26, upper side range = 7.39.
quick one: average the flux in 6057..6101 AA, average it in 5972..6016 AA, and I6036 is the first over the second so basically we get 1.0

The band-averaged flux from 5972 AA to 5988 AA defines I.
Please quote 7.63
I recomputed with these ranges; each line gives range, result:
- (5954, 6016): 7.5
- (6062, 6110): 7.76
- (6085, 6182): 7.3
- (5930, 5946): 7.71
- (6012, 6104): 7.71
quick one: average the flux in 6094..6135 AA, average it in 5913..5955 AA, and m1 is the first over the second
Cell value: 1.0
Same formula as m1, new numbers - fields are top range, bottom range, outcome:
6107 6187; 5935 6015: 0.97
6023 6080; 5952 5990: 1.04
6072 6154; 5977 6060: 1.00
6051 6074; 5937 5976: 1.05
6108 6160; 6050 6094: 0.95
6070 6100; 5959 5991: 1.02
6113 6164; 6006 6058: 0.97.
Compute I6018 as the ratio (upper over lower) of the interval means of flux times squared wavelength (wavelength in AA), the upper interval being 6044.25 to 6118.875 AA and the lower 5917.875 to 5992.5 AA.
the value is 1.1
